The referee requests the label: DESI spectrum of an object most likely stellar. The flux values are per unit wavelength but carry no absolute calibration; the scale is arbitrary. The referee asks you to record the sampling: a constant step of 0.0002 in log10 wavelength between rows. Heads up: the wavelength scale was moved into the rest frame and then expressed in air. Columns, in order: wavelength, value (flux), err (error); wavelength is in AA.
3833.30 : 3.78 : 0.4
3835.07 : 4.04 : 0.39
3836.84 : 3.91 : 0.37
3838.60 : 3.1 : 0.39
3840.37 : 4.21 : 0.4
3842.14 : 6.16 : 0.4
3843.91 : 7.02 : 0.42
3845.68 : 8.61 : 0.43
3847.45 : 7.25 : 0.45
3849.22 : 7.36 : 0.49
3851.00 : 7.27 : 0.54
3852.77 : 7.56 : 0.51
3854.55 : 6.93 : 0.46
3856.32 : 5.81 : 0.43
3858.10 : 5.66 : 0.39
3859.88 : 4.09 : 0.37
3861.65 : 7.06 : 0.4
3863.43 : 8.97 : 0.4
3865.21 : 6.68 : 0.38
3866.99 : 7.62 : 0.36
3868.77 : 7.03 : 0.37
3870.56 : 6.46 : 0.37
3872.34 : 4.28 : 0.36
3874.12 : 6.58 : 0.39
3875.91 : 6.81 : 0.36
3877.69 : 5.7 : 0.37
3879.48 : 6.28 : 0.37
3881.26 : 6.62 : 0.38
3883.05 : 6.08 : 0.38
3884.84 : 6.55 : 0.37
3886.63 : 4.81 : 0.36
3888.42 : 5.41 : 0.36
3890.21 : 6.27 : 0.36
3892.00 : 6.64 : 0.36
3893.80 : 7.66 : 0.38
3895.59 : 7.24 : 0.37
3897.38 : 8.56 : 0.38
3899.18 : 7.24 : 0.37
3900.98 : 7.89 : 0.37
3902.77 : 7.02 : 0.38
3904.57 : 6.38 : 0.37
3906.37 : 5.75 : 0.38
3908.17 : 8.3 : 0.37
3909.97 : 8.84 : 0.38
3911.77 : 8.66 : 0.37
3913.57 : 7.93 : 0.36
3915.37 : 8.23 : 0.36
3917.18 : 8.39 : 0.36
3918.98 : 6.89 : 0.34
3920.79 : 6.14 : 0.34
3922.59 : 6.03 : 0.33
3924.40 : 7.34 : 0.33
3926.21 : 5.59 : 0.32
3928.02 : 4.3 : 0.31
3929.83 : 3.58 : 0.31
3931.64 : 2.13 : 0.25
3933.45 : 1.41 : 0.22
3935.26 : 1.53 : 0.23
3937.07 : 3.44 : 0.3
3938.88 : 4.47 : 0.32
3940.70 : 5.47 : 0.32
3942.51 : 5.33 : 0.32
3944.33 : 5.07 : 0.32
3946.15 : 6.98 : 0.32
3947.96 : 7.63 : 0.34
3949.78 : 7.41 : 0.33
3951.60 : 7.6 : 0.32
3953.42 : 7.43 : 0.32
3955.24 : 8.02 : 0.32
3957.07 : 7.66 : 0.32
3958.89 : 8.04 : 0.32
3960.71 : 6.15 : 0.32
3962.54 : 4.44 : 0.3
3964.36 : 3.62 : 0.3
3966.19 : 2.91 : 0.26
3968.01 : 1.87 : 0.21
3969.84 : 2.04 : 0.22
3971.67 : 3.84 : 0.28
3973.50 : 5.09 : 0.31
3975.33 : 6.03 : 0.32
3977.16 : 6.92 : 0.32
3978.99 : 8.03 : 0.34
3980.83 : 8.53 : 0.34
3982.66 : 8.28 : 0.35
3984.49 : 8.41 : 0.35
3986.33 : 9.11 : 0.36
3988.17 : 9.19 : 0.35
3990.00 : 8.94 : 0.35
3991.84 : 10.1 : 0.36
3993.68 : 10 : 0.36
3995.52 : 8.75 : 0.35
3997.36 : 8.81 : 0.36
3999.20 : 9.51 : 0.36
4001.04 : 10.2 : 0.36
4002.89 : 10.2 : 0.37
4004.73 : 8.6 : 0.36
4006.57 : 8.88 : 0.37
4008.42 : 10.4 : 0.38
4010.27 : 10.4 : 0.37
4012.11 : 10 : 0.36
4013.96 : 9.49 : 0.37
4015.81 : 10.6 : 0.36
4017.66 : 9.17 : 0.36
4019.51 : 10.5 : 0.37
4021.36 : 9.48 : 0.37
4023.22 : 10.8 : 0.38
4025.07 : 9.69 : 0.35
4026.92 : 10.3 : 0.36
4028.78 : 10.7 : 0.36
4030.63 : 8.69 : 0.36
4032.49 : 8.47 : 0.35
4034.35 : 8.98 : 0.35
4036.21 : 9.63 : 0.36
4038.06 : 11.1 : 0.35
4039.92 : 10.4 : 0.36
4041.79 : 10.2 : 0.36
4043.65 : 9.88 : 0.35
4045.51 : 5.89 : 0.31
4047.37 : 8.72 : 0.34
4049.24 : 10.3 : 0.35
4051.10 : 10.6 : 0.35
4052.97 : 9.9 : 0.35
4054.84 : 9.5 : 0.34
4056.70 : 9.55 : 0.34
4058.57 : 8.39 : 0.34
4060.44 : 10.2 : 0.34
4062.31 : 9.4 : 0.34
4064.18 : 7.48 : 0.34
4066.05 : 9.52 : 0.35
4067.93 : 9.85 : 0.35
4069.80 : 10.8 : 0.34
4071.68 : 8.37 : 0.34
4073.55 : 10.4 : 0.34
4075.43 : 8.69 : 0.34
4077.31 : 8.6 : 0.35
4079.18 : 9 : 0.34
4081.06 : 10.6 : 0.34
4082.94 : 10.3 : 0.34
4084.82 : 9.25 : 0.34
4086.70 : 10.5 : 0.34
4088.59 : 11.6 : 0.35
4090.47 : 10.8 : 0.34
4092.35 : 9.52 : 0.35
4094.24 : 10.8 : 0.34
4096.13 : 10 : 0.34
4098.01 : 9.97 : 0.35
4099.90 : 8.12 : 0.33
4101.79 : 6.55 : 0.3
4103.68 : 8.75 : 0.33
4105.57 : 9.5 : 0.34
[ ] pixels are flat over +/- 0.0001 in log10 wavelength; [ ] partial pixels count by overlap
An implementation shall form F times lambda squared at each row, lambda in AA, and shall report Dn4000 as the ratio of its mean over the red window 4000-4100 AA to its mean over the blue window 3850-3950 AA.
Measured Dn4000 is 1.67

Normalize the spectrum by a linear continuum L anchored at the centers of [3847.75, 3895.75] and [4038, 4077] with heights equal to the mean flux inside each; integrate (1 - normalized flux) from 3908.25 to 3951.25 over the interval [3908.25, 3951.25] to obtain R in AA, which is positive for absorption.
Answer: 8.9 AA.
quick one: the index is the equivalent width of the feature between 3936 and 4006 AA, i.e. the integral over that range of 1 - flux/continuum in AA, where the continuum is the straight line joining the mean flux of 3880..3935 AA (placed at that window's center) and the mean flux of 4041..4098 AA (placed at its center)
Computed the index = 7.0 AA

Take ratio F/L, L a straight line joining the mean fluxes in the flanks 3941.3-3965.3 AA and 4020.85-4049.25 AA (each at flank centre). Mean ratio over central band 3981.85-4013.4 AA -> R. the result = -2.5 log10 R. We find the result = -0.15 mag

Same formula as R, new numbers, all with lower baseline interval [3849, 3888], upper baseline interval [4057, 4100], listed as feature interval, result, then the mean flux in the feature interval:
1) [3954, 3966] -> 2.59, 6.14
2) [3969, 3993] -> 2.60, 7.32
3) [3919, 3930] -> 2.35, 5.73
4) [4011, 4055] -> -3.62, 9.71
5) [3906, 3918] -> -1.69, 8.11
